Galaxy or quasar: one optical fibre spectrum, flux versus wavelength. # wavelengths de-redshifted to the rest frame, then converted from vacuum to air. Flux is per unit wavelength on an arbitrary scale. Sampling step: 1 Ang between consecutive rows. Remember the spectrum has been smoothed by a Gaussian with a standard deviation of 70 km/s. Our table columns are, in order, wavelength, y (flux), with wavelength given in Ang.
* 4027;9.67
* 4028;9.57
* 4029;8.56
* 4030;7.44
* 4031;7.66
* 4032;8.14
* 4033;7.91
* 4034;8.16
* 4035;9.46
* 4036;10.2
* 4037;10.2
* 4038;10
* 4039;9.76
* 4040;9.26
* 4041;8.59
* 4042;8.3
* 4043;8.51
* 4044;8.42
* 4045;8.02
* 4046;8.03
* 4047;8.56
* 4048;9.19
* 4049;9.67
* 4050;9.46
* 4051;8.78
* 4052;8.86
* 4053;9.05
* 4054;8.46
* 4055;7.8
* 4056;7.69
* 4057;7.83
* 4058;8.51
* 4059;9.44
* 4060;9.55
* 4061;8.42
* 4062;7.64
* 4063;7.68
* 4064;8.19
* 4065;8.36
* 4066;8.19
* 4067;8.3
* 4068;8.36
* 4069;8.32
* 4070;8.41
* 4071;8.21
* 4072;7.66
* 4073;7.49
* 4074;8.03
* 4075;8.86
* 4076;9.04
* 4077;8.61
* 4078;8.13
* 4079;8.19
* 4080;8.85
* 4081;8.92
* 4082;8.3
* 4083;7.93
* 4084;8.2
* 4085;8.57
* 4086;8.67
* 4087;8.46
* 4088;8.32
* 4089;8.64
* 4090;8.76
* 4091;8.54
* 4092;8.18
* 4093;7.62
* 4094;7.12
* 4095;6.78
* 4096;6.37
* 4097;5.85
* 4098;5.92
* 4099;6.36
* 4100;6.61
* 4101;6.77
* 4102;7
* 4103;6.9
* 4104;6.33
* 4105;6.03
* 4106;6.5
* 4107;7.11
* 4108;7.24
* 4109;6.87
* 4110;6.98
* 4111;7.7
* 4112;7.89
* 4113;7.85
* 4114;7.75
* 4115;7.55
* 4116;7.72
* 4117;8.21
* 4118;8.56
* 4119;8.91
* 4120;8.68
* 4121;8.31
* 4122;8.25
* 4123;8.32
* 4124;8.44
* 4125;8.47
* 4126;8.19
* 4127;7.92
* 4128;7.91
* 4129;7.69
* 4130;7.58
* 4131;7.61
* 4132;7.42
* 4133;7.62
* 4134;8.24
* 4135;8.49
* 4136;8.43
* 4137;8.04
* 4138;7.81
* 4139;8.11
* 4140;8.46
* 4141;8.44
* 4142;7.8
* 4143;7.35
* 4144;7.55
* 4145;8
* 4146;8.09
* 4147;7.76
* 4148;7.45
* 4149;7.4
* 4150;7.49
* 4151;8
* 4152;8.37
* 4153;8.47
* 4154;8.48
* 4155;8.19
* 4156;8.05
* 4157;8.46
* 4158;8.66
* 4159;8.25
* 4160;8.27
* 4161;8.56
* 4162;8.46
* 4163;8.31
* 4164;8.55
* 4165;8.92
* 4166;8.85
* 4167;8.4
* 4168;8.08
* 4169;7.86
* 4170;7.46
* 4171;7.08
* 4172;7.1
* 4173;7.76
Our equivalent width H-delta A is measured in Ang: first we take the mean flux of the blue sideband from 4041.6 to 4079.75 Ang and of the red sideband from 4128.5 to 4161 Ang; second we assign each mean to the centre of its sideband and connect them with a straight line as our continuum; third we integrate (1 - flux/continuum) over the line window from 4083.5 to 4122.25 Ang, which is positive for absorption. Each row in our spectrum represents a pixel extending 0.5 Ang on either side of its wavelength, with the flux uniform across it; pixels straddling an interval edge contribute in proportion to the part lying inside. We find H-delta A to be 3.2 Ang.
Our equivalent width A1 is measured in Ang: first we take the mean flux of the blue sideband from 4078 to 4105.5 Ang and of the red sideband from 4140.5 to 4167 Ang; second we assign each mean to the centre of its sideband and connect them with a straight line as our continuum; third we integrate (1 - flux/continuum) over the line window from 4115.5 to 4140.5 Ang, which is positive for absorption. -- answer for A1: -0.69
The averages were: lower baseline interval 7.57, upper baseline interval 8.17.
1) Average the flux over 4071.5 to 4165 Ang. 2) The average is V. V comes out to 7.89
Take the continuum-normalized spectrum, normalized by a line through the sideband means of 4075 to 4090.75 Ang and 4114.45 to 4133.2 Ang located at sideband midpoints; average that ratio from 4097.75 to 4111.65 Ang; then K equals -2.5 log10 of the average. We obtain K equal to 0.22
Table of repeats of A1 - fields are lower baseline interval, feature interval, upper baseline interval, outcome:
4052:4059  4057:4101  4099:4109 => -2.8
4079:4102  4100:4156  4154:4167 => 2.3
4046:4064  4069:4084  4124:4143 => 0.2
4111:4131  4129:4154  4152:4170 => 1.0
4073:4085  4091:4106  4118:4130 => 2.9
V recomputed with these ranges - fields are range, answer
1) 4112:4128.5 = 8.18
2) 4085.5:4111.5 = 7.22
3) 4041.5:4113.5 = 7.98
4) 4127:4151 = 7.86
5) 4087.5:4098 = 7.54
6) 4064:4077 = 8.28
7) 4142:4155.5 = 7.89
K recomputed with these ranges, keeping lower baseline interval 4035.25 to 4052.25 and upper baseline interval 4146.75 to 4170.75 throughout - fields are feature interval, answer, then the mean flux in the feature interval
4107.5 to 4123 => 0.08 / 7.91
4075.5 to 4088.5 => 0.04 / 8.48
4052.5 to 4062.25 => 0.06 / 8.46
